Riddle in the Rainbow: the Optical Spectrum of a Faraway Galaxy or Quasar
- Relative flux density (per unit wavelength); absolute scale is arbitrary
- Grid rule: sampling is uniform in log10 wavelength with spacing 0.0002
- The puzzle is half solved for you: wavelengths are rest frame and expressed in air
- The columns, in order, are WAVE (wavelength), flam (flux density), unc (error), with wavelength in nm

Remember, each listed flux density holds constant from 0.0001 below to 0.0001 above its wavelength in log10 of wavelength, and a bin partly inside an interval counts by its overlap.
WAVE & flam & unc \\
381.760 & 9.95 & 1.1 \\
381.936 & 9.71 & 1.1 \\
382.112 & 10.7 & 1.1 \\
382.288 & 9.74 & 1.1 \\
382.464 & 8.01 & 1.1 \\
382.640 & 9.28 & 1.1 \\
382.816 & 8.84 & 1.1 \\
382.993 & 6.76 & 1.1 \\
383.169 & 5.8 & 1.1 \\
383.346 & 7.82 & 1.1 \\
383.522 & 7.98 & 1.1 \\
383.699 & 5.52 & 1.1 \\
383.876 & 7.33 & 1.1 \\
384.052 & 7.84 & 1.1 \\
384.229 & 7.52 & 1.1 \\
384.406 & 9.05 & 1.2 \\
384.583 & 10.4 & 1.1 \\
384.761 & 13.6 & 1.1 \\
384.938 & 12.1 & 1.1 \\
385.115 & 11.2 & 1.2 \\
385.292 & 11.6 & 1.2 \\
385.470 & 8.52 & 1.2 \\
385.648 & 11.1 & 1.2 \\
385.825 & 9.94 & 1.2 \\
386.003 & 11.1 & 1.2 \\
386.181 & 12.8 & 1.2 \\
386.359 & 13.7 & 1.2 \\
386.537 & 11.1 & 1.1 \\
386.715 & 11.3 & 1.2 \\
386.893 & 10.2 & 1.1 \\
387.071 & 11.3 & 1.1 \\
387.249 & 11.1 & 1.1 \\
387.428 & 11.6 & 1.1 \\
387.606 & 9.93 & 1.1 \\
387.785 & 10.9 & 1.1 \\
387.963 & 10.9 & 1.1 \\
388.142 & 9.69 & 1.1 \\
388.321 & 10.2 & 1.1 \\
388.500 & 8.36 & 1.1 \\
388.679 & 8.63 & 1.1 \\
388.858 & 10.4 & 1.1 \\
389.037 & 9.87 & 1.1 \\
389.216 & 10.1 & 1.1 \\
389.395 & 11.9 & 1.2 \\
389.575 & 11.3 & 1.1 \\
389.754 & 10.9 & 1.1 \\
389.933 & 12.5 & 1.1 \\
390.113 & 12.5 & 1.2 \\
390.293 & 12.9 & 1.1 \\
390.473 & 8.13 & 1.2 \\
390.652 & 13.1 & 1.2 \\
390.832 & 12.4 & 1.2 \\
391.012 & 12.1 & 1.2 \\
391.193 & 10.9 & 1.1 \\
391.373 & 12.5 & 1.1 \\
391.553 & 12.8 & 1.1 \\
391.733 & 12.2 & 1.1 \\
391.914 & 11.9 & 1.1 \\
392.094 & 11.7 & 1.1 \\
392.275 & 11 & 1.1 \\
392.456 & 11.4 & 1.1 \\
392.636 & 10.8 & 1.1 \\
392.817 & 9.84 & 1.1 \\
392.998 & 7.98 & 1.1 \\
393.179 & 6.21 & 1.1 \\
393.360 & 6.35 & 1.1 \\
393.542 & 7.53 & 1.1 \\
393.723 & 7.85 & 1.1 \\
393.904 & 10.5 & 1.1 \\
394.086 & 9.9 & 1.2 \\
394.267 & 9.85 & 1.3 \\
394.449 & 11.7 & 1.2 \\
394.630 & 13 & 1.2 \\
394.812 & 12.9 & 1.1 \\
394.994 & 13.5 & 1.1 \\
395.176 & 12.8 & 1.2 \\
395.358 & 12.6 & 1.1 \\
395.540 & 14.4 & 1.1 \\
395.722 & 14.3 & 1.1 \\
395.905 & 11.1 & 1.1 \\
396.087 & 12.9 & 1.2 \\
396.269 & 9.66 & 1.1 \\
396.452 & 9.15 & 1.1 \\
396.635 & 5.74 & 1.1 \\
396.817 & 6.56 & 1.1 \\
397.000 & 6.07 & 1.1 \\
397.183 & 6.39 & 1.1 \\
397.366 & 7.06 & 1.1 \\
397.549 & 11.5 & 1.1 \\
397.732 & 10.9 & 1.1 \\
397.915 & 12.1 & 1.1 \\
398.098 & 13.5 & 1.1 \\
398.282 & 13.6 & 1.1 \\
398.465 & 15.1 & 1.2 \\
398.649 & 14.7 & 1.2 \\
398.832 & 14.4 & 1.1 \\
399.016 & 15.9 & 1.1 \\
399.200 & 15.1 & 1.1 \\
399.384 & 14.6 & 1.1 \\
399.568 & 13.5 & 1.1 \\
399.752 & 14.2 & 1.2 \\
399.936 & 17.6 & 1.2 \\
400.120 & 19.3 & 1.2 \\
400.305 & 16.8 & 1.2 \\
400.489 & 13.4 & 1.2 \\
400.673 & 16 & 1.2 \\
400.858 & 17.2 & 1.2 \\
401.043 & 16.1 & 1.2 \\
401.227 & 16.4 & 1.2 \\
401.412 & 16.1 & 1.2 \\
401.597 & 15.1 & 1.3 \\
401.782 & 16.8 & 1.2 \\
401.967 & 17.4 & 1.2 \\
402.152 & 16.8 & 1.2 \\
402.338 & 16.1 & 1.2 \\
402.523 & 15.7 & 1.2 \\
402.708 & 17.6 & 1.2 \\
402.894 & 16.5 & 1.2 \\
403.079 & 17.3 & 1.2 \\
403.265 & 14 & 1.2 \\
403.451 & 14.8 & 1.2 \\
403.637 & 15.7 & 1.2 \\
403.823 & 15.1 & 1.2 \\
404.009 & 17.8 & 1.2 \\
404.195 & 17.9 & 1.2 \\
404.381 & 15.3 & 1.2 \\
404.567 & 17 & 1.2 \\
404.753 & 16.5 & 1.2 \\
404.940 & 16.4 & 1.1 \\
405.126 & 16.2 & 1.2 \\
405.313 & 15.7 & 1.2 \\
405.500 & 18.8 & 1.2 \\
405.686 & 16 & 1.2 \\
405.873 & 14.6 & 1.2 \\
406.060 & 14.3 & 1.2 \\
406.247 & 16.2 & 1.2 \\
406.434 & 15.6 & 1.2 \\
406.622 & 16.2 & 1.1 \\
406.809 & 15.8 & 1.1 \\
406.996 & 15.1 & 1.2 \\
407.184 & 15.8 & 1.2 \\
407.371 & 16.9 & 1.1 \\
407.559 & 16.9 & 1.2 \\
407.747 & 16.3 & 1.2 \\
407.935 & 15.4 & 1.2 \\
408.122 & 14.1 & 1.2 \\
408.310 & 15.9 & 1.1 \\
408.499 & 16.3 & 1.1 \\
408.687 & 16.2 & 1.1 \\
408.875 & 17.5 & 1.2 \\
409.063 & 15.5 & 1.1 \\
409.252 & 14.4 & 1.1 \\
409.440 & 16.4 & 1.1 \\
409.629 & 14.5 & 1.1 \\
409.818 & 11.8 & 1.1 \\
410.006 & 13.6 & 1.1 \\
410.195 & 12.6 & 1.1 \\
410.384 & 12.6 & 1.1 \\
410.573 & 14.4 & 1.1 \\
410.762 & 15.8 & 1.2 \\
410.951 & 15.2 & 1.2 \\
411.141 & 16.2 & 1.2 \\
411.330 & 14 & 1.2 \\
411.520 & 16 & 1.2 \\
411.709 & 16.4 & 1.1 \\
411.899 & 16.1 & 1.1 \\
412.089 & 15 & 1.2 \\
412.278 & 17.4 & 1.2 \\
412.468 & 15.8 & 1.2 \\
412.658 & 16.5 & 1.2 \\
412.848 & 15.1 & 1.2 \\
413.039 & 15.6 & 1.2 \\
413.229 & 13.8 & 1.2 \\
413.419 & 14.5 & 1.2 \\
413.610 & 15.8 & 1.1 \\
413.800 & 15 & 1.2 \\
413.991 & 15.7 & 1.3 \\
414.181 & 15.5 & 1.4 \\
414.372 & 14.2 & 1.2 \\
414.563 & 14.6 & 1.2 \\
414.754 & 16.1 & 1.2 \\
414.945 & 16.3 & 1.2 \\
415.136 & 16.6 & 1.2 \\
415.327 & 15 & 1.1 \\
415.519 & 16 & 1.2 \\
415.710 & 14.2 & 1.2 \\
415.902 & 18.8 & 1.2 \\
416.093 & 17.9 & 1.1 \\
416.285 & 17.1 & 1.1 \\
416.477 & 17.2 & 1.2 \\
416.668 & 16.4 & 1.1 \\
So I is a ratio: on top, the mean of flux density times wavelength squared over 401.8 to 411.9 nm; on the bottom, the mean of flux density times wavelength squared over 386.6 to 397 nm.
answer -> 1.6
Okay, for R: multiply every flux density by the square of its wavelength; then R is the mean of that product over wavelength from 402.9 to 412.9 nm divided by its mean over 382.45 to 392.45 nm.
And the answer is 1.7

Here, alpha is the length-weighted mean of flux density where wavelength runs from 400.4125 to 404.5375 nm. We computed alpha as 16.2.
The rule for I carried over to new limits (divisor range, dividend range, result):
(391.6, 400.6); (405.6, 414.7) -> 1.40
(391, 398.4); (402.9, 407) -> 1.59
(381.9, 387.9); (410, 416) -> 1.79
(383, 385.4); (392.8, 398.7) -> 1.24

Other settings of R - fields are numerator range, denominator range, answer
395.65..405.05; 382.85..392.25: 1.45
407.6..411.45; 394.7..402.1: 1.18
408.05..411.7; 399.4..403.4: 0.96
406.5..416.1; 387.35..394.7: 1.62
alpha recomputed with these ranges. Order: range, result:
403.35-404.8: 16.2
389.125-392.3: 11.7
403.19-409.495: 16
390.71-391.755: 12.2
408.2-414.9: 15.2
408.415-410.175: 15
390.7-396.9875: 10.7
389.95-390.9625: 11.9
